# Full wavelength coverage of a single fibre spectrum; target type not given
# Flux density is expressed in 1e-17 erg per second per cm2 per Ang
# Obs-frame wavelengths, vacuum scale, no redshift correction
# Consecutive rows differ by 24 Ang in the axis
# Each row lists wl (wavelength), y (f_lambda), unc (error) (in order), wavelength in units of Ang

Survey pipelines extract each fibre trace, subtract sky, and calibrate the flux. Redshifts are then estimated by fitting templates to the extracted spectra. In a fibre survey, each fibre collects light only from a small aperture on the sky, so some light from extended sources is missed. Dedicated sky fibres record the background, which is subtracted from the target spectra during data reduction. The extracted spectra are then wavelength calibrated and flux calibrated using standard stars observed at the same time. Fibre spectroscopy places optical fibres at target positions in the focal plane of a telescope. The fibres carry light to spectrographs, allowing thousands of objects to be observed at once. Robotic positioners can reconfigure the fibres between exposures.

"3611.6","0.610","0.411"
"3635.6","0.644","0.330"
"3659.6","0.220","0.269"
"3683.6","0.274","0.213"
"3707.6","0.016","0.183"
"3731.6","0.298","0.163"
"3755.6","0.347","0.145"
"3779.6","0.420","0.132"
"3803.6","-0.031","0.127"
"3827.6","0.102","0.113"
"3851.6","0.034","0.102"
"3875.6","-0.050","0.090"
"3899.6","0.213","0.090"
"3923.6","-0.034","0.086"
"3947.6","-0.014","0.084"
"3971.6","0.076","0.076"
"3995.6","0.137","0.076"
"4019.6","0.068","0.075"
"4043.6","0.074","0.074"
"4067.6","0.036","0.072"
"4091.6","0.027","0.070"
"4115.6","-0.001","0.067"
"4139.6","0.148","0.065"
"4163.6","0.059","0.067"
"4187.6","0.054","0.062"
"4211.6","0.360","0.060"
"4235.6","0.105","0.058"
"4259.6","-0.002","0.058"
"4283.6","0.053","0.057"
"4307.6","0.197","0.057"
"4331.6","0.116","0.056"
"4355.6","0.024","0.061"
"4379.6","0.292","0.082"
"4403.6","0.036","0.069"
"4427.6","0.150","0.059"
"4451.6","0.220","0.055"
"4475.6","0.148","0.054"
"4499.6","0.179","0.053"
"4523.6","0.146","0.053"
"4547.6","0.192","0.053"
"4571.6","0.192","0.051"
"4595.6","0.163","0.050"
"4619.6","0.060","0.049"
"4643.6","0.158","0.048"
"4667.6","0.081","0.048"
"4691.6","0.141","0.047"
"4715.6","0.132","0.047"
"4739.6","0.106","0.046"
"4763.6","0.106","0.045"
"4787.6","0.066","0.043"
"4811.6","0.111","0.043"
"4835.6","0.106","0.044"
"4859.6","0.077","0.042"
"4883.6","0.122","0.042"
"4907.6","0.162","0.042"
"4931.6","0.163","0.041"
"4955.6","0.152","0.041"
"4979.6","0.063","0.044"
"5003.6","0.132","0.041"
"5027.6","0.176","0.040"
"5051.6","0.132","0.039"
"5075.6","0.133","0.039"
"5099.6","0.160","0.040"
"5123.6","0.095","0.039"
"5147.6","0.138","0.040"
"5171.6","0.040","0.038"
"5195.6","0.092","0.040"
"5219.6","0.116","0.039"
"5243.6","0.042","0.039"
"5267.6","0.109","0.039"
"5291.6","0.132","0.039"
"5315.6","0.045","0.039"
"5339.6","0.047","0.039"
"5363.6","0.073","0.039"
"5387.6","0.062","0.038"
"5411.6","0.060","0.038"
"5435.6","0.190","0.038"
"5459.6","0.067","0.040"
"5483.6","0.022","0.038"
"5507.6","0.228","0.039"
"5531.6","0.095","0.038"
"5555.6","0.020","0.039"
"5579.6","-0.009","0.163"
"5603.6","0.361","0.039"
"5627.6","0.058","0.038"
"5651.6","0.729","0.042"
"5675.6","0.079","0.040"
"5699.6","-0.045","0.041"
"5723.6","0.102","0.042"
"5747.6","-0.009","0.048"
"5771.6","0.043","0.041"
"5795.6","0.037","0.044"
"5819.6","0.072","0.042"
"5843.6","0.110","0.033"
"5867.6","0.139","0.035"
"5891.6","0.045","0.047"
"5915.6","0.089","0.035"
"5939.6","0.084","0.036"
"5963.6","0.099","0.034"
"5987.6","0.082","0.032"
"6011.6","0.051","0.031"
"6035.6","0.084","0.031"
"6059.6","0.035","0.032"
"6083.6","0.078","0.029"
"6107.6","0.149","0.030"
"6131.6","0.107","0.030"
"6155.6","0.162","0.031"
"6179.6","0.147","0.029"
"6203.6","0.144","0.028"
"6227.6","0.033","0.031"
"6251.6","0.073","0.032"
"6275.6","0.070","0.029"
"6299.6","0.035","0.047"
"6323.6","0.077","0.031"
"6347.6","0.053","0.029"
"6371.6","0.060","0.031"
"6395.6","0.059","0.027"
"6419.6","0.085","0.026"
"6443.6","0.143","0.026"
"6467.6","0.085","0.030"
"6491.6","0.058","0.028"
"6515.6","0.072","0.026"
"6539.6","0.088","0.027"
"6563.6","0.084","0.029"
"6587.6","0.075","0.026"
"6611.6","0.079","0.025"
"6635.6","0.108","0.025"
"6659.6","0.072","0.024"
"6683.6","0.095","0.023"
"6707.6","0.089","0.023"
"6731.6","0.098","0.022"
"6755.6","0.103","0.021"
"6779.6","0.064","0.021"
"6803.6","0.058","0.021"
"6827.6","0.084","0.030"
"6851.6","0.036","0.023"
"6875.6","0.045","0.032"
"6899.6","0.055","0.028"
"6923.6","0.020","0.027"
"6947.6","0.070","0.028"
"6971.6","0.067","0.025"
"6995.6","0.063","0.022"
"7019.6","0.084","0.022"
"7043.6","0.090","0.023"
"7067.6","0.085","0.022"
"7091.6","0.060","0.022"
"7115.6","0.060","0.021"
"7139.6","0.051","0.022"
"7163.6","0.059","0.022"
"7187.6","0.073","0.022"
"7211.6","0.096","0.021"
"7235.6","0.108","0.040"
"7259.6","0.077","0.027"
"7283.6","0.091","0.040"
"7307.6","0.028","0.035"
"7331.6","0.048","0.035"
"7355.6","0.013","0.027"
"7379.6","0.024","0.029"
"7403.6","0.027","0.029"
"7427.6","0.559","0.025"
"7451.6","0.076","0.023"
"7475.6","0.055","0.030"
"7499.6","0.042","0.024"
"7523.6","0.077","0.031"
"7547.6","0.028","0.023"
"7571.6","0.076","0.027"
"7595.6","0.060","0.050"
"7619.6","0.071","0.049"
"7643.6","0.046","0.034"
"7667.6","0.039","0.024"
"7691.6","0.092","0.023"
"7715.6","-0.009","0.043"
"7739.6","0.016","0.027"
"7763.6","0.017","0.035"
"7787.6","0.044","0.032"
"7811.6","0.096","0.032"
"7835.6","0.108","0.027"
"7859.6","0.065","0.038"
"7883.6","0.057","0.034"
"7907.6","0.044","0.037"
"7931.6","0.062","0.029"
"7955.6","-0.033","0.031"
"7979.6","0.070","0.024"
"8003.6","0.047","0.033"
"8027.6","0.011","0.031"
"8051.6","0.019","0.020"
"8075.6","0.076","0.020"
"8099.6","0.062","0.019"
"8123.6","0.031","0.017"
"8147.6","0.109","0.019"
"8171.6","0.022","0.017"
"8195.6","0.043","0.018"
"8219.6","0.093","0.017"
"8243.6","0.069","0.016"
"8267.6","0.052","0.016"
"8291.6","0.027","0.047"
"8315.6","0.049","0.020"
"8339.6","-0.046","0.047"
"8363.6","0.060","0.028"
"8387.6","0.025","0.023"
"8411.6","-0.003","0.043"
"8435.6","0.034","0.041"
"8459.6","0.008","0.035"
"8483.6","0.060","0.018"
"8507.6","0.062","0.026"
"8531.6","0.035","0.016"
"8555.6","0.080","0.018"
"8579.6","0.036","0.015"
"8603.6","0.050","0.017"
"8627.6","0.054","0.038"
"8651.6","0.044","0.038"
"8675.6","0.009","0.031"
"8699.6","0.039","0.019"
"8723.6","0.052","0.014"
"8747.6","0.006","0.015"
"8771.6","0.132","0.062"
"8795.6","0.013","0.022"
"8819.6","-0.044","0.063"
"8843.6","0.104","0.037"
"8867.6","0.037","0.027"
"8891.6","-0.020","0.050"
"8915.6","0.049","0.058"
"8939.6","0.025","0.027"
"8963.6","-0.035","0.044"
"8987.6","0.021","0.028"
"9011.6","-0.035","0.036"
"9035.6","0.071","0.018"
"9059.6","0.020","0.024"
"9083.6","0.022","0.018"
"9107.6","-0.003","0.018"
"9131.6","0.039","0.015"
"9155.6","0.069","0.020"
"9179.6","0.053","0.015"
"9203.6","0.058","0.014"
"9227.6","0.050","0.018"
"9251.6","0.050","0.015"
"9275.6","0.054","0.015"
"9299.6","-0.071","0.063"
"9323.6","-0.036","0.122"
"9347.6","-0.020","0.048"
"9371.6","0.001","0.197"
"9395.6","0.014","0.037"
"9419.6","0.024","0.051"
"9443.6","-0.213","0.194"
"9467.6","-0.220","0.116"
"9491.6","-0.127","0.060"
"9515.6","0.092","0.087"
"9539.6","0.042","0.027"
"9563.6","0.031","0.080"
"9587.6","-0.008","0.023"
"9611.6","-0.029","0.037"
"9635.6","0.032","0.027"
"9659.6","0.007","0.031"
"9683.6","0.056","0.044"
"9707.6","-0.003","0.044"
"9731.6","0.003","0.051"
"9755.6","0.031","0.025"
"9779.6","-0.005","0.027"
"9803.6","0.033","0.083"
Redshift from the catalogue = 0.13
